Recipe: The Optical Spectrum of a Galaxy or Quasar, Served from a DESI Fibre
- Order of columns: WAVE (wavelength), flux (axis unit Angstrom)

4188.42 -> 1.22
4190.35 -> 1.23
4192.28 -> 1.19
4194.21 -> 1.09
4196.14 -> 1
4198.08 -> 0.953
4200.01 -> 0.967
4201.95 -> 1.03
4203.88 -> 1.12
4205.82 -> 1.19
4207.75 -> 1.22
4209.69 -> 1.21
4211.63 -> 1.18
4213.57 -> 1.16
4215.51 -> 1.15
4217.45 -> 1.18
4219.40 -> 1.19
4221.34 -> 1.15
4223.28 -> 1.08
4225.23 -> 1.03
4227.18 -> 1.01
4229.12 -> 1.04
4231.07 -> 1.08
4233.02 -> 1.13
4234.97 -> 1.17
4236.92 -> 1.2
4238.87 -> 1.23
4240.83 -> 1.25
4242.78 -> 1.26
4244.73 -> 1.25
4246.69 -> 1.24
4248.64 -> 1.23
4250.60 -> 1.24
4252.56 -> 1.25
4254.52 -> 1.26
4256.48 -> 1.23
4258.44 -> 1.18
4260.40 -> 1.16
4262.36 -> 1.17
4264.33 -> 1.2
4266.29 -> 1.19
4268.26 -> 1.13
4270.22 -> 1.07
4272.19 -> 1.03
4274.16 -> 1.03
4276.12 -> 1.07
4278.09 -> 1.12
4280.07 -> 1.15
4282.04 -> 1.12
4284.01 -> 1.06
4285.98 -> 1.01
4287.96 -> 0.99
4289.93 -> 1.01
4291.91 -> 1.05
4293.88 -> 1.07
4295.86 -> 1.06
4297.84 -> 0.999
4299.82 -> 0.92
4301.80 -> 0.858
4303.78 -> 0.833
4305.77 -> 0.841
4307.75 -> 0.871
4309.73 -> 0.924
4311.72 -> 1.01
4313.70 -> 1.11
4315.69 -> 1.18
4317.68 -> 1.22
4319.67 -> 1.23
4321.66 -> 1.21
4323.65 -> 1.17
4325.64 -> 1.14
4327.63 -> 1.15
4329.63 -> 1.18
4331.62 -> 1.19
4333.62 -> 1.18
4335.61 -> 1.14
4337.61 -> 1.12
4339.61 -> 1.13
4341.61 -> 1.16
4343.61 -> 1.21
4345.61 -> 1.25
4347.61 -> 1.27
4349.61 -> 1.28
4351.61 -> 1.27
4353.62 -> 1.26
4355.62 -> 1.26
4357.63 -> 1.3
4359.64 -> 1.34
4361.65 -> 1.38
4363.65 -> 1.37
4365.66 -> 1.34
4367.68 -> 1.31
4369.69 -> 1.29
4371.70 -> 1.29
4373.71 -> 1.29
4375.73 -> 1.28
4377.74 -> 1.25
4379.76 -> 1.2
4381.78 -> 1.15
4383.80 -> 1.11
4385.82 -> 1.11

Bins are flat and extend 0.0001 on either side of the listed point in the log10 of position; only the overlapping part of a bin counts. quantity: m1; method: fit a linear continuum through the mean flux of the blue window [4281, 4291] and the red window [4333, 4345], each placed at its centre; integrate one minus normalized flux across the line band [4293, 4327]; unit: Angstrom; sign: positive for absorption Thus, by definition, 1.7 Angstrom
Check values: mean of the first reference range 1.04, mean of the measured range 1.04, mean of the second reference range 1.16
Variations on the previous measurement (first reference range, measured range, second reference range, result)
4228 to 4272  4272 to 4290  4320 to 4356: 1.9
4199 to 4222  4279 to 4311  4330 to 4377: 5.9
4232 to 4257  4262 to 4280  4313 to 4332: 1.5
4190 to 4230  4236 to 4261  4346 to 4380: -1.6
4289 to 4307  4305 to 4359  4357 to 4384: -2.4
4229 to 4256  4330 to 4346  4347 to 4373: 1.5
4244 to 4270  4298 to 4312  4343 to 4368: 4.0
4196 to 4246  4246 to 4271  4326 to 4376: -0.6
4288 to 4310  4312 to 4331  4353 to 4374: -1.6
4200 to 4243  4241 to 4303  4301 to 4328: -1.2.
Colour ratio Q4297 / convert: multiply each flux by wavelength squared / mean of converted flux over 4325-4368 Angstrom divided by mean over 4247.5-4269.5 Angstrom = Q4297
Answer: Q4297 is 1.1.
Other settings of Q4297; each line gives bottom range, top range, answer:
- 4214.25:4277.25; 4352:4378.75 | 1.19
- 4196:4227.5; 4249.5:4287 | 1.05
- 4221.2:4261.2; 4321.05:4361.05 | 1.08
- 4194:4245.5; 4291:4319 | 0.92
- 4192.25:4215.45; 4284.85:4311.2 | 0.90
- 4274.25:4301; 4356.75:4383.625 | 1.28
